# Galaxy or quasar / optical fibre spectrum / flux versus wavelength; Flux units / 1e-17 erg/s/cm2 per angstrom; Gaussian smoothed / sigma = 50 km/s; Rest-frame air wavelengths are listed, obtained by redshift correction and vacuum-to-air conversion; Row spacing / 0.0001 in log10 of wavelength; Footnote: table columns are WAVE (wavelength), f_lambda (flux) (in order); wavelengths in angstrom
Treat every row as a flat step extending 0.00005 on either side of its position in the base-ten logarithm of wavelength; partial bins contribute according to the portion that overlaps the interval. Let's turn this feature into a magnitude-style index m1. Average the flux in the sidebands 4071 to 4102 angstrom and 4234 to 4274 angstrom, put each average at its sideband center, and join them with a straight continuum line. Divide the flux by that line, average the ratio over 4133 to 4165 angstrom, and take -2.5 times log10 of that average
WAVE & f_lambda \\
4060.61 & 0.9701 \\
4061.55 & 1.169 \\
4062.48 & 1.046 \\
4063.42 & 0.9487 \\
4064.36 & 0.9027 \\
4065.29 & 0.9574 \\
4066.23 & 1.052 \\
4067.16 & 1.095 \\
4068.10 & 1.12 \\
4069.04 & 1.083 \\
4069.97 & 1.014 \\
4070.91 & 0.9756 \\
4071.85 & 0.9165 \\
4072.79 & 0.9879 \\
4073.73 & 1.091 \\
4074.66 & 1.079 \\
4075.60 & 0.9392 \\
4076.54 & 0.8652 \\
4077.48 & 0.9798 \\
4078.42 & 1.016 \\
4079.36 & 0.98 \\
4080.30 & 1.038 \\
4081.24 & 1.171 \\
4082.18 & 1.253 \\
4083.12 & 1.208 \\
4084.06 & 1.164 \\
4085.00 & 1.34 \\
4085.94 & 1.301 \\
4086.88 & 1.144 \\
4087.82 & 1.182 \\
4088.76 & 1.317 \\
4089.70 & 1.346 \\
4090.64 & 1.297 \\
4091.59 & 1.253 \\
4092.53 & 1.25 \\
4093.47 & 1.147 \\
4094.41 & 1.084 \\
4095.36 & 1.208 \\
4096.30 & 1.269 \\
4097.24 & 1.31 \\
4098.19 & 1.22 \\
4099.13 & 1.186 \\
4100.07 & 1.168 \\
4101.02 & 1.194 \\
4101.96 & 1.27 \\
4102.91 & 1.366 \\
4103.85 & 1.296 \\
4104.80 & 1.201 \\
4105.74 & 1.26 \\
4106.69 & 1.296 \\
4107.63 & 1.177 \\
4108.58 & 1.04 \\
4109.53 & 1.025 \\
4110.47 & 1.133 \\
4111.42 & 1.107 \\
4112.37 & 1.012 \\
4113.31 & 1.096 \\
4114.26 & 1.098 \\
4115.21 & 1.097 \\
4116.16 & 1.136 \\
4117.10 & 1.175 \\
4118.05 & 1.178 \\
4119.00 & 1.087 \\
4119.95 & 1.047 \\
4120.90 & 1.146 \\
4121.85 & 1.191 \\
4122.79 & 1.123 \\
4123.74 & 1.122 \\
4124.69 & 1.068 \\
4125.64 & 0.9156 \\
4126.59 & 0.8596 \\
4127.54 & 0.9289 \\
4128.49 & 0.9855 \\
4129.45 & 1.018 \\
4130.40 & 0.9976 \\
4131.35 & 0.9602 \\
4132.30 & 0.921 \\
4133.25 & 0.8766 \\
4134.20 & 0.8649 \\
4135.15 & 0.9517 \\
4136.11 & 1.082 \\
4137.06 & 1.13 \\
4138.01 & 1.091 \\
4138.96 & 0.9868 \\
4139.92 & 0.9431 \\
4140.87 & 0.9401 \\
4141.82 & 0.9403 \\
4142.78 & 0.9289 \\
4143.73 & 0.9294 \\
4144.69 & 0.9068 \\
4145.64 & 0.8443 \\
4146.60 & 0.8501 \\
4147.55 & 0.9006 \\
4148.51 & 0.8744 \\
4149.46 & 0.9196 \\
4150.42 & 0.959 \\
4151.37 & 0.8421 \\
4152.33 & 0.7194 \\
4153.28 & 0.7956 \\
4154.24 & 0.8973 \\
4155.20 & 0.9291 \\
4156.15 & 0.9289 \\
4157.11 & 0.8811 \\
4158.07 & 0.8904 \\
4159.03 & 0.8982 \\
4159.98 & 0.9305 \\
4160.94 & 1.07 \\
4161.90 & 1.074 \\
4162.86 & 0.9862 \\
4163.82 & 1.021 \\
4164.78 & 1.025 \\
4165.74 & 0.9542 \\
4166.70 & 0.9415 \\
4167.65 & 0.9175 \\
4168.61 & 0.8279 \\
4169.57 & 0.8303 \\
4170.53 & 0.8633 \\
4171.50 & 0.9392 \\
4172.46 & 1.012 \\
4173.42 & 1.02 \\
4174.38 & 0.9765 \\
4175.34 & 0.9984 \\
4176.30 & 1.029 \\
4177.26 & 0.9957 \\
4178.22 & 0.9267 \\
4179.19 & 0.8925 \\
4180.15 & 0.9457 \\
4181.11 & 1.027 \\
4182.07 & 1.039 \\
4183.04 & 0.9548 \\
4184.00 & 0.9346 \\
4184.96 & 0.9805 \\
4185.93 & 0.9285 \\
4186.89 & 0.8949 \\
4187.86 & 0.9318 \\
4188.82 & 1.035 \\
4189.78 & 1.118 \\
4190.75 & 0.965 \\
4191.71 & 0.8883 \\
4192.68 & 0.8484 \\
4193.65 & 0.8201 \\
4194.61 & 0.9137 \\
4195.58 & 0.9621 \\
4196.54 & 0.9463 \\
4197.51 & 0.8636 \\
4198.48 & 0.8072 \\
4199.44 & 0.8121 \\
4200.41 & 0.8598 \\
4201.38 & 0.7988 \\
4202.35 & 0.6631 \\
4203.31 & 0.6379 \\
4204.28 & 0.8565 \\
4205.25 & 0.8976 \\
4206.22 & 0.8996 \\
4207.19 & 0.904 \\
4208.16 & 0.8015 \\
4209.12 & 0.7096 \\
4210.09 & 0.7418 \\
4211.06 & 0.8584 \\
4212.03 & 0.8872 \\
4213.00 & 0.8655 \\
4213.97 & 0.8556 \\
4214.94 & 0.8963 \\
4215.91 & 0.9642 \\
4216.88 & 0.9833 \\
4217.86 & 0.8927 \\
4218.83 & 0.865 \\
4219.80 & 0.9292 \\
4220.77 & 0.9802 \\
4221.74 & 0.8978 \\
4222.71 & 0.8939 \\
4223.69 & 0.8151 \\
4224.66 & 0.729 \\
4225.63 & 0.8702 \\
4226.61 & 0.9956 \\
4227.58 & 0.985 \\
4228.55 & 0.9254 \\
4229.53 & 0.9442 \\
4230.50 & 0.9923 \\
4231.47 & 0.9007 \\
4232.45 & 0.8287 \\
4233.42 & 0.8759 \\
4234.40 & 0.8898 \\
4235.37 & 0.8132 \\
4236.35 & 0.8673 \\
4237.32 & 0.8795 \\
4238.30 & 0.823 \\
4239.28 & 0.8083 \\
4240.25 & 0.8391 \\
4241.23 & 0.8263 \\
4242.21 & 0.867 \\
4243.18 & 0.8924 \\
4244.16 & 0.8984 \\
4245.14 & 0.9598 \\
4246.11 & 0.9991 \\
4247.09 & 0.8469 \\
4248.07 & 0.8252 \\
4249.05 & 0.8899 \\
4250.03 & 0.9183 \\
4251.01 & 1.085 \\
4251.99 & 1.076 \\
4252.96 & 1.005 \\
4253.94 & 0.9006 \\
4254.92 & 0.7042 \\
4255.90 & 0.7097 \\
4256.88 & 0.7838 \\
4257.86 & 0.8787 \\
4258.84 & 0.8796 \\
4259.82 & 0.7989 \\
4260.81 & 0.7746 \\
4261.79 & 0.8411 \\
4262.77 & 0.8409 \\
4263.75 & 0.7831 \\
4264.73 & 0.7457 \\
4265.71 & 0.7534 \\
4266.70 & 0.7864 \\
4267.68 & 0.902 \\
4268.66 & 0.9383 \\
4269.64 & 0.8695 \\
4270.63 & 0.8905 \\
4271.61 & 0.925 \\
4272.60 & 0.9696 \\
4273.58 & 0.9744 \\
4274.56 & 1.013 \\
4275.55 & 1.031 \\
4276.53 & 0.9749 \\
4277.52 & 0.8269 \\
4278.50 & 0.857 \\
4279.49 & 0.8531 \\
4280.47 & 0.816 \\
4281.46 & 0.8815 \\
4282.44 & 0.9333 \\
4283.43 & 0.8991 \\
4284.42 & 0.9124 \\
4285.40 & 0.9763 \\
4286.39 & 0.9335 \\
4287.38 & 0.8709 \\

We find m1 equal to 0.12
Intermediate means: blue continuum 1.15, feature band 0.935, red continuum 0.87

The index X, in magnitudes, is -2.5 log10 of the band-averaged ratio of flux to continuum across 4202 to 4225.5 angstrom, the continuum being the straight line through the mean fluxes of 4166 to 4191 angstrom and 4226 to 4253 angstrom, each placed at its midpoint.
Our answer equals 0.09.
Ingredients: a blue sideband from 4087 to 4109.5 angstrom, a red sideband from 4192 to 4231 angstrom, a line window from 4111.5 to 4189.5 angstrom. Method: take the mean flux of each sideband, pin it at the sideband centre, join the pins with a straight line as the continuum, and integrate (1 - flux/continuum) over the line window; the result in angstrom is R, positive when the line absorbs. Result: 6.3 angstrom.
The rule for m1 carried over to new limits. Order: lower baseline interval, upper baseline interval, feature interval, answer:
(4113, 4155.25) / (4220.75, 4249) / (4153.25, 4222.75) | 0.02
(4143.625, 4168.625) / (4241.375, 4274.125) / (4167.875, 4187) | -0.05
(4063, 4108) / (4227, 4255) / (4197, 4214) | 0.17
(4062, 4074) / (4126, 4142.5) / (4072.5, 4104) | -0.18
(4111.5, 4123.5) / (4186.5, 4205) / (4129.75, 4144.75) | 0.09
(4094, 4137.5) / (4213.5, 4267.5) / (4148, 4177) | 0.10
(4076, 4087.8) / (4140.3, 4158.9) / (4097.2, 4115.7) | -0.13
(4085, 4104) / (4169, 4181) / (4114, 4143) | 0.10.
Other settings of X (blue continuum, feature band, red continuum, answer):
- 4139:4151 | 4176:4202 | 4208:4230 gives -0.04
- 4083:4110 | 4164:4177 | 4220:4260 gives 0.11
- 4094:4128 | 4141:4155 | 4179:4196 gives 0.19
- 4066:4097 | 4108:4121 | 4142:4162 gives -0.08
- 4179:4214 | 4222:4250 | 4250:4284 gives 0.00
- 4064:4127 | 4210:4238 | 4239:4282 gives 0.05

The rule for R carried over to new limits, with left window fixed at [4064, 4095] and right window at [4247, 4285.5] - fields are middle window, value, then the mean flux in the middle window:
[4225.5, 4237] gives 0.2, 0.908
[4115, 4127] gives -0.3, 1.09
